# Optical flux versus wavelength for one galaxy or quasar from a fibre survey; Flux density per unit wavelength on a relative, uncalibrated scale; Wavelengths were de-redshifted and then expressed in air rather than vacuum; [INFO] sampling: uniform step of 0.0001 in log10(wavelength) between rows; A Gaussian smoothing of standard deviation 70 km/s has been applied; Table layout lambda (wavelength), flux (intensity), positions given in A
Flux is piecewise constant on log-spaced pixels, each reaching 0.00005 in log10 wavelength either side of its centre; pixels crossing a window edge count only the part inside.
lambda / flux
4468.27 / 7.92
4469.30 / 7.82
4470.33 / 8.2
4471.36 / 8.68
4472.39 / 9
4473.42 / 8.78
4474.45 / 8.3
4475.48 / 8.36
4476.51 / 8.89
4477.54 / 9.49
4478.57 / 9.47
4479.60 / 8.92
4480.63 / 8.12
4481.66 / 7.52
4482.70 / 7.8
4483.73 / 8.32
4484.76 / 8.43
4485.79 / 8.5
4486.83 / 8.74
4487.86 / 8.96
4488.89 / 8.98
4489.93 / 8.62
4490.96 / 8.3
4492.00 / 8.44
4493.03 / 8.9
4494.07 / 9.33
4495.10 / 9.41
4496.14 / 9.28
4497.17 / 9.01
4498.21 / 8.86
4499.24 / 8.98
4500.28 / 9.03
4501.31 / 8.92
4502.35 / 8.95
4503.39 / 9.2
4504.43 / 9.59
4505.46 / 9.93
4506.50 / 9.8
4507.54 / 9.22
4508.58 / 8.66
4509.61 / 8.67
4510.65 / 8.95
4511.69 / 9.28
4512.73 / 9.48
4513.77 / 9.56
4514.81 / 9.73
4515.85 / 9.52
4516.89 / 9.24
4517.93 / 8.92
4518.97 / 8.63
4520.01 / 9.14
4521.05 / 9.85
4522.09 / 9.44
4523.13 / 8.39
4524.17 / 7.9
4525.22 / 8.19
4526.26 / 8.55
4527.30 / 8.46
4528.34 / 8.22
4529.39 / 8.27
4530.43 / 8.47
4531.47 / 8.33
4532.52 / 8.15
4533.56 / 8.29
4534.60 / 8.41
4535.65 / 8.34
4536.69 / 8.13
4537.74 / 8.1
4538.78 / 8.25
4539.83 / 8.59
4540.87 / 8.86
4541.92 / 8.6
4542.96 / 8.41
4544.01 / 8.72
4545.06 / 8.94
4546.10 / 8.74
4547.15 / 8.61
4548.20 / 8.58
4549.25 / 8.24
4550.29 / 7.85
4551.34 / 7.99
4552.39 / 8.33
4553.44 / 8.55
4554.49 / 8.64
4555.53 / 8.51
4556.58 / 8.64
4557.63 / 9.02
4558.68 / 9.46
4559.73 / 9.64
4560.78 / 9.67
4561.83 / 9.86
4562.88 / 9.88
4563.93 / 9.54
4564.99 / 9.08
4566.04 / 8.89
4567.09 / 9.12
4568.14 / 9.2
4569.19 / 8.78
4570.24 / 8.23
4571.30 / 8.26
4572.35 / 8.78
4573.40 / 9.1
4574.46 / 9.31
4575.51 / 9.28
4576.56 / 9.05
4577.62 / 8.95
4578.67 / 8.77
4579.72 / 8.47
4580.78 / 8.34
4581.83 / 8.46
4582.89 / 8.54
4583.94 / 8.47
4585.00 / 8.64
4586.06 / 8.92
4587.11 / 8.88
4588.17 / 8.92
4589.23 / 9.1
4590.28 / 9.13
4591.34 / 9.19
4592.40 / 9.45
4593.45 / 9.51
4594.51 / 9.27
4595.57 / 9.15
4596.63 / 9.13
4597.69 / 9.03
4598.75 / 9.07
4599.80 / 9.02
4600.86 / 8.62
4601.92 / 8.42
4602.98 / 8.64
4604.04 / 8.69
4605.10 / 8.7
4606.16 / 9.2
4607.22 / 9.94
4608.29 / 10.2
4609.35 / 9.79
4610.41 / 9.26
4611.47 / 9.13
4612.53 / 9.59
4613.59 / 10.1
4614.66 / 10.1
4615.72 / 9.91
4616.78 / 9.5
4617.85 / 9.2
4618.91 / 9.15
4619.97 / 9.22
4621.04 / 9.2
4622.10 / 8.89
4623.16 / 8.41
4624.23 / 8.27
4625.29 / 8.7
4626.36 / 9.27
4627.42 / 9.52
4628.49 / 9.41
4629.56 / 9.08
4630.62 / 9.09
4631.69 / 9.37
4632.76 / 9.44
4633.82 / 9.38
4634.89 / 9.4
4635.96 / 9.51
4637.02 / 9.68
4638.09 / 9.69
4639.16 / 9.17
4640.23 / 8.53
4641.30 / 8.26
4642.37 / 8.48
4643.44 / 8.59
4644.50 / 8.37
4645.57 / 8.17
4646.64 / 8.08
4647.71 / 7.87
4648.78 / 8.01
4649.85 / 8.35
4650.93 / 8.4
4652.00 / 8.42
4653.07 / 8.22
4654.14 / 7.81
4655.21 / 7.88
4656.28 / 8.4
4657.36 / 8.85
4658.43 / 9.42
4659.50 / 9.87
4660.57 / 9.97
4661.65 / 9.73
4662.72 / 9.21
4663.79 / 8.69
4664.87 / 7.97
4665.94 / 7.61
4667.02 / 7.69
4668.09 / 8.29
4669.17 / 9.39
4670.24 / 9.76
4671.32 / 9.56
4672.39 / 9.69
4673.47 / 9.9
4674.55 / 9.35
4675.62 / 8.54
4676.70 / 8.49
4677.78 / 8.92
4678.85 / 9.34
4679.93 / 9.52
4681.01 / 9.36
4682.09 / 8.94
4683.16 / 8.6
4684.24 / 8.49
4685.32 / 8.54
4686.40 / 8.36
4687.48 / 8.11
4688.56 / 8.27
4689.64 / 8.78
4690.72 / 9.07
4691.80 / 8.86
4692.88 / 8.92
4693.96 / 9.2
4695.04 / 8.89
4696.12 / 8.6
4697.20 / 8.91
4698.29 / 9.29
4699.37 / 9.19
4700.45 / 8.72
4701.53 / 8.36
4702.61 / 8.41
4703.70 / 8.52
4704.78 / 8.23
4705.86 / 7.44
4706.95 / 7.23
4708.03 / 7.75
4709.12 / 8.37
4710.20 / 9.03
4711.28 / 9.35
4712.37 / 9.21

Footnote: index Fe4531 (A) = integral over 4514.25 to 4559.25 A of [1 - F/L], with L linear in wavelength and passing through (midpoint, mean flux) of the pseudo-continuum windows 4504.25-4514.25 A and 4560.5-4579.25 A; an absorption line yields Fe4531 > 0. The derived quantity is 2.92 A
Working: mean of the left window 9.31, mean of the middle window 8.61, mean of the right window 9.09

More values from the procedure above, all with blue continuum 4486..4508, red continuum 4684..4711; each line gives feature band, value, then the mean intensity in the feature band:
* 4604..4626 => -1.37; 9.3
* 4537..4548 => 0.45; 8.57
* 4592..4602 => -0.32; 9.1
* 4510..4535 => 0.52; 8.81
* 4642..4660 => 0.52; 8.42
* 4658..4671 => -0.51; 8.97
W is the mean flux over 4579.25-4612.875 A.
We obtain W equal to 9.02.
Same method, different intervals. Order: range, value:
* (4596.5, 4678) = 8.98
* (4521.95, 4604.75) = 8.75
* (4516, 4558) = 8.54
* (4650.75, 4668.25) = 8.63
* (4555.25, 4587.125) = 8.96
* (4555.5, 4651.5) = 9.03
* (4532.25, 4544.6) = 8.41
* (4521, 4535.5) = 8.44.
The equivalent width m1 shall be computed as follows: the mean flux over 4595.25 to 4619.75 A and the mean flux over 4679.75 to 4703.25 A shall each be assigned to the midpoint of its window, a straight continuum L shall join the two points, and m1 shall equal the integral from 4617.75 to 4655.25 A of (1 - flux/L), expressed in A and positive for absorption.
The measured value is 1.3 A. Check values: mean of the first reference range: 9.29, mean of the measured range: 8.8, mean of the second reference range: 8.78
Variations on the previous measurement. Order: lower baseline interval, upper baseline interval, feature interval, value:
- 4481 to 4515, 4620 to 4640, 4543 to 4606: 1.4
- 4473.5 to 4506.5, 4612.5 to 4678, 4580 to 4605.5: 0.1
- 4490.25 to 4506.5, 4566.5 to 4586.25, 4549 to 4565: -0.2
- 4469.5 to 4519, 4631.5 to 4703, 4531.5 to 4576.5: 0.7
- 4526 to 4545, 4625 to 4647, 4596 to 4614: -0.8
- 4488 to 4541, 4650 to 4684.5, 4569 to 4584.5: 0.3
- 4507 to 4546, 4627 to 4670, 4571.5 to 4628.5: -2.1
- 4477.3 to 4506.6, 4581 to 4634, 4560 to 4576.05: -0.2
